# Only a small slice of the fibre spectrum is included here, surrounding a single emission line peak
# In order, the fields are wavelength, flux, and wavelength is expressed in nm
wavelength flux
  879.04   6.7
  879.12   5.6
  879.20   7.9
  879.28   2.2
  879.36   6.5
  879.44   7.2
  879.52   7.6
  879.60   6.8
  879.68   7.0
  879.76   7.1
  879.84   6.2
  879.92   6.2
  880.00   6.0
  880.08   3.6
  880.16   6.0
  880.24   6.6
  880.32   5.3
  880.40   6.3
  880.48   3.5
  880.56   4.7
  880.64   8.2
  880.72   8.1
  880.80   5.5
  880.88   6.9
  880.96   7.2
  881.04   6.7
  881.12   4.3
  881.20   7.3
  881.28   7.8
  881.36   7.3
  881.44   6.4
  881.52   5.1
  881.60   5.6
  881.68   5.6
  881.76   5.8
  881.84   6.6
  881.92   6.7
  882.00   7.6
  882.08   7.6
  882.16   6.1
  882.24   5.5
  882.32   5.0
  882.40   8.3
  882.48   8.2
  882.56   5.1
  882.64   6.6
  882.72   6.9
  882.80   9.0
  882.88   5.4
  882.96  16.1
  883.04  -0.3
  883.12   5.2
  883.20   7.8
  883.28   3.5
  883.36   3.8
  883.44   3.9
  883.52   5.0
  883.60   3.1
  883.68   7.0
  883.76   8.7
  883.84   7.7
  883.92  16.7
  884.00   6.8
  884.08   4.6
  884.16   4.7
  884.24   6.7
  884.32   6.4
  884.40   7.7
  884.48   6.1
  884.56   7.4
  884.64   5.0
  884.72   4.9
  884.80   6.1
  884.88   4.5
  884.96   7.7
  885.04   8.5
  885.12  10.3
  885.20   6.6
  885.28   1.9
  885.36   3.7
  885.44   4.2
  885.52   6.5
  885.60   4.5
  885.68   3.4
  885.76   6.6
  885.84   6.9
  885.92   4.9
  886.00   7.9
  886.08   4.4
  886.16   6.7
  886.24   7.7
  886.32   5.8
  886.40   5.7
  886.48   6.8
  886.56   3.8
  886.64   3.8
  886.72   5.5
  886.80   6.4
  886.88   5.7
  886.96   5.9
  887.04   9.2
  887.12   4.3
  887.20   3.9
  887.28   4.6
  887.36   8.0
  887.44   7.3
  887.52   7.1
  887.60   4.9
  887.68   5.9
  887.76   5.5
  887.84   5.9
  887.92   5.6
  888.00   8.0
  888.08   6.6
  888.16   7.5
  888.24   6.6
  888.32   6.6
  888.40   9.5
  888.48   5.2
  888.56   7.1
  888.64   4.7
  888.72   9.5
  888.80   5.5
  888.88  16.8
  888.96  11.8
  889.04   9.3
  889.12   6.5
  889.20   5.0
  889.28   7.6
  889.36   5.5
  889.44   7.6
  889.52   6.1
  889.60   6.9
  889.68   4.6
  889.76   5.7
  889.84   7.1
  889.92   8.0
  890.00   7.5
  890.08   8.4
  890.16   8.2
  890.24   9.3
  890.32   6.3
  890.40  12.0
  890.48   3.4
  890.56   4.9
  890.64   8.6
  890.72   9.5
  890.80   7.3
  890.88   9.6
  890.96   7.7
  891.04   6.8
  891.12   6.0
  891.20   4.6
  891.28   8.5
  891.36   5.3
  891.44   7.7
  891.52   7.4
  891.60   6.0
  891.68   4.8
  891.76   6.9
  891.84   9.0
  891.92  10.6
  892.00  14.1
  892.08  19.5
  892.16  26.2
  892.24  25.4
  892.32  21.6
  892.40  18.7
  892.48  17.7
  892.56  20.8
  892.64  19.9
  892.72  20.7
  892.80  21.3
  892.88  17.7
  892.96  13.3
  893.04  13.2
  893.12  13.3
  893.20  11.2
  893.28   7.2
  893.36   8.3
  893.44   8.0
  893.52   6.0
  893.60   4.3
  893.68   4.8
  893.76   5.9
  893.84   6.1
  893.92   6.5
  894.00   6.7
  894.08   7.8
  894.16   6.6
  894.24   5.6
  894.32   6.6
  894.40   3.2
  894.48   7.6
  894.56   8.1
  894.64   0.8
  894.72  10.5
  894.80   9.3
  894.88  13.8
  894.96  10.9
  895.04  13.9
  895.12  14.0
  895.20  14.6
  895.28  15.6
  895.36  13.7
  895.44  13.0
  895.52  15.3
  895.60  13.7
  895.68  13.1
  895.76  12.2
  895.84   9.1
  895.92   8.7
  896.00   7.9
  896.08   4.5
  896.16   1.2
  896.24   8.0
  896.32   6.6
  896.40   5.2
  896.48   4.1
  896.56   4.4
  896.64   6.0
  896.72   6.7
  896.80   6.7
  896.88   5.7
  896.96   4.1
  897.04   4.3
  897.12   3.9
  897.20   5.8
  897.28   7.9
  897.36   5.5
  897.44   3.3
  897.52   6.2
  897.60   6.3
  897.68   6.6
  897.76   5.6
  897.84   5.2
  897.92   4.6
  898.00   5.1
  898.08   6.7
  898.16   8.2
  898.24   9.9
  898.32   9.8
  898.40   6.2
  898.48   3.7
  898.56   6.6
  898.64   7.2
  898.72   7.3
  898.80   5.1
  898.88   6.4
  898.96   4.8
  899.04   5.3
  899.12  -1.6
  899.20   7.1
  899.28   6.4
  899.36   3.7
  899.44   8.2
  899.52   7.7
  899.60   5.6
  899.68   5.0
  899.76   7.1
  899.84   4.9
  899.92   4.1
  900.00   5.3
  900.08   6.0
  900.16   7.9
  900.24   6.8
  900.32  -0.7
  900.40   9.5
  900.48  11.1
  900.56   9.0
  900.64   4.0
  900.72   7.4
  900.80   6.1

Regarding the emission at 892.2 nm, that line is H-alpha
